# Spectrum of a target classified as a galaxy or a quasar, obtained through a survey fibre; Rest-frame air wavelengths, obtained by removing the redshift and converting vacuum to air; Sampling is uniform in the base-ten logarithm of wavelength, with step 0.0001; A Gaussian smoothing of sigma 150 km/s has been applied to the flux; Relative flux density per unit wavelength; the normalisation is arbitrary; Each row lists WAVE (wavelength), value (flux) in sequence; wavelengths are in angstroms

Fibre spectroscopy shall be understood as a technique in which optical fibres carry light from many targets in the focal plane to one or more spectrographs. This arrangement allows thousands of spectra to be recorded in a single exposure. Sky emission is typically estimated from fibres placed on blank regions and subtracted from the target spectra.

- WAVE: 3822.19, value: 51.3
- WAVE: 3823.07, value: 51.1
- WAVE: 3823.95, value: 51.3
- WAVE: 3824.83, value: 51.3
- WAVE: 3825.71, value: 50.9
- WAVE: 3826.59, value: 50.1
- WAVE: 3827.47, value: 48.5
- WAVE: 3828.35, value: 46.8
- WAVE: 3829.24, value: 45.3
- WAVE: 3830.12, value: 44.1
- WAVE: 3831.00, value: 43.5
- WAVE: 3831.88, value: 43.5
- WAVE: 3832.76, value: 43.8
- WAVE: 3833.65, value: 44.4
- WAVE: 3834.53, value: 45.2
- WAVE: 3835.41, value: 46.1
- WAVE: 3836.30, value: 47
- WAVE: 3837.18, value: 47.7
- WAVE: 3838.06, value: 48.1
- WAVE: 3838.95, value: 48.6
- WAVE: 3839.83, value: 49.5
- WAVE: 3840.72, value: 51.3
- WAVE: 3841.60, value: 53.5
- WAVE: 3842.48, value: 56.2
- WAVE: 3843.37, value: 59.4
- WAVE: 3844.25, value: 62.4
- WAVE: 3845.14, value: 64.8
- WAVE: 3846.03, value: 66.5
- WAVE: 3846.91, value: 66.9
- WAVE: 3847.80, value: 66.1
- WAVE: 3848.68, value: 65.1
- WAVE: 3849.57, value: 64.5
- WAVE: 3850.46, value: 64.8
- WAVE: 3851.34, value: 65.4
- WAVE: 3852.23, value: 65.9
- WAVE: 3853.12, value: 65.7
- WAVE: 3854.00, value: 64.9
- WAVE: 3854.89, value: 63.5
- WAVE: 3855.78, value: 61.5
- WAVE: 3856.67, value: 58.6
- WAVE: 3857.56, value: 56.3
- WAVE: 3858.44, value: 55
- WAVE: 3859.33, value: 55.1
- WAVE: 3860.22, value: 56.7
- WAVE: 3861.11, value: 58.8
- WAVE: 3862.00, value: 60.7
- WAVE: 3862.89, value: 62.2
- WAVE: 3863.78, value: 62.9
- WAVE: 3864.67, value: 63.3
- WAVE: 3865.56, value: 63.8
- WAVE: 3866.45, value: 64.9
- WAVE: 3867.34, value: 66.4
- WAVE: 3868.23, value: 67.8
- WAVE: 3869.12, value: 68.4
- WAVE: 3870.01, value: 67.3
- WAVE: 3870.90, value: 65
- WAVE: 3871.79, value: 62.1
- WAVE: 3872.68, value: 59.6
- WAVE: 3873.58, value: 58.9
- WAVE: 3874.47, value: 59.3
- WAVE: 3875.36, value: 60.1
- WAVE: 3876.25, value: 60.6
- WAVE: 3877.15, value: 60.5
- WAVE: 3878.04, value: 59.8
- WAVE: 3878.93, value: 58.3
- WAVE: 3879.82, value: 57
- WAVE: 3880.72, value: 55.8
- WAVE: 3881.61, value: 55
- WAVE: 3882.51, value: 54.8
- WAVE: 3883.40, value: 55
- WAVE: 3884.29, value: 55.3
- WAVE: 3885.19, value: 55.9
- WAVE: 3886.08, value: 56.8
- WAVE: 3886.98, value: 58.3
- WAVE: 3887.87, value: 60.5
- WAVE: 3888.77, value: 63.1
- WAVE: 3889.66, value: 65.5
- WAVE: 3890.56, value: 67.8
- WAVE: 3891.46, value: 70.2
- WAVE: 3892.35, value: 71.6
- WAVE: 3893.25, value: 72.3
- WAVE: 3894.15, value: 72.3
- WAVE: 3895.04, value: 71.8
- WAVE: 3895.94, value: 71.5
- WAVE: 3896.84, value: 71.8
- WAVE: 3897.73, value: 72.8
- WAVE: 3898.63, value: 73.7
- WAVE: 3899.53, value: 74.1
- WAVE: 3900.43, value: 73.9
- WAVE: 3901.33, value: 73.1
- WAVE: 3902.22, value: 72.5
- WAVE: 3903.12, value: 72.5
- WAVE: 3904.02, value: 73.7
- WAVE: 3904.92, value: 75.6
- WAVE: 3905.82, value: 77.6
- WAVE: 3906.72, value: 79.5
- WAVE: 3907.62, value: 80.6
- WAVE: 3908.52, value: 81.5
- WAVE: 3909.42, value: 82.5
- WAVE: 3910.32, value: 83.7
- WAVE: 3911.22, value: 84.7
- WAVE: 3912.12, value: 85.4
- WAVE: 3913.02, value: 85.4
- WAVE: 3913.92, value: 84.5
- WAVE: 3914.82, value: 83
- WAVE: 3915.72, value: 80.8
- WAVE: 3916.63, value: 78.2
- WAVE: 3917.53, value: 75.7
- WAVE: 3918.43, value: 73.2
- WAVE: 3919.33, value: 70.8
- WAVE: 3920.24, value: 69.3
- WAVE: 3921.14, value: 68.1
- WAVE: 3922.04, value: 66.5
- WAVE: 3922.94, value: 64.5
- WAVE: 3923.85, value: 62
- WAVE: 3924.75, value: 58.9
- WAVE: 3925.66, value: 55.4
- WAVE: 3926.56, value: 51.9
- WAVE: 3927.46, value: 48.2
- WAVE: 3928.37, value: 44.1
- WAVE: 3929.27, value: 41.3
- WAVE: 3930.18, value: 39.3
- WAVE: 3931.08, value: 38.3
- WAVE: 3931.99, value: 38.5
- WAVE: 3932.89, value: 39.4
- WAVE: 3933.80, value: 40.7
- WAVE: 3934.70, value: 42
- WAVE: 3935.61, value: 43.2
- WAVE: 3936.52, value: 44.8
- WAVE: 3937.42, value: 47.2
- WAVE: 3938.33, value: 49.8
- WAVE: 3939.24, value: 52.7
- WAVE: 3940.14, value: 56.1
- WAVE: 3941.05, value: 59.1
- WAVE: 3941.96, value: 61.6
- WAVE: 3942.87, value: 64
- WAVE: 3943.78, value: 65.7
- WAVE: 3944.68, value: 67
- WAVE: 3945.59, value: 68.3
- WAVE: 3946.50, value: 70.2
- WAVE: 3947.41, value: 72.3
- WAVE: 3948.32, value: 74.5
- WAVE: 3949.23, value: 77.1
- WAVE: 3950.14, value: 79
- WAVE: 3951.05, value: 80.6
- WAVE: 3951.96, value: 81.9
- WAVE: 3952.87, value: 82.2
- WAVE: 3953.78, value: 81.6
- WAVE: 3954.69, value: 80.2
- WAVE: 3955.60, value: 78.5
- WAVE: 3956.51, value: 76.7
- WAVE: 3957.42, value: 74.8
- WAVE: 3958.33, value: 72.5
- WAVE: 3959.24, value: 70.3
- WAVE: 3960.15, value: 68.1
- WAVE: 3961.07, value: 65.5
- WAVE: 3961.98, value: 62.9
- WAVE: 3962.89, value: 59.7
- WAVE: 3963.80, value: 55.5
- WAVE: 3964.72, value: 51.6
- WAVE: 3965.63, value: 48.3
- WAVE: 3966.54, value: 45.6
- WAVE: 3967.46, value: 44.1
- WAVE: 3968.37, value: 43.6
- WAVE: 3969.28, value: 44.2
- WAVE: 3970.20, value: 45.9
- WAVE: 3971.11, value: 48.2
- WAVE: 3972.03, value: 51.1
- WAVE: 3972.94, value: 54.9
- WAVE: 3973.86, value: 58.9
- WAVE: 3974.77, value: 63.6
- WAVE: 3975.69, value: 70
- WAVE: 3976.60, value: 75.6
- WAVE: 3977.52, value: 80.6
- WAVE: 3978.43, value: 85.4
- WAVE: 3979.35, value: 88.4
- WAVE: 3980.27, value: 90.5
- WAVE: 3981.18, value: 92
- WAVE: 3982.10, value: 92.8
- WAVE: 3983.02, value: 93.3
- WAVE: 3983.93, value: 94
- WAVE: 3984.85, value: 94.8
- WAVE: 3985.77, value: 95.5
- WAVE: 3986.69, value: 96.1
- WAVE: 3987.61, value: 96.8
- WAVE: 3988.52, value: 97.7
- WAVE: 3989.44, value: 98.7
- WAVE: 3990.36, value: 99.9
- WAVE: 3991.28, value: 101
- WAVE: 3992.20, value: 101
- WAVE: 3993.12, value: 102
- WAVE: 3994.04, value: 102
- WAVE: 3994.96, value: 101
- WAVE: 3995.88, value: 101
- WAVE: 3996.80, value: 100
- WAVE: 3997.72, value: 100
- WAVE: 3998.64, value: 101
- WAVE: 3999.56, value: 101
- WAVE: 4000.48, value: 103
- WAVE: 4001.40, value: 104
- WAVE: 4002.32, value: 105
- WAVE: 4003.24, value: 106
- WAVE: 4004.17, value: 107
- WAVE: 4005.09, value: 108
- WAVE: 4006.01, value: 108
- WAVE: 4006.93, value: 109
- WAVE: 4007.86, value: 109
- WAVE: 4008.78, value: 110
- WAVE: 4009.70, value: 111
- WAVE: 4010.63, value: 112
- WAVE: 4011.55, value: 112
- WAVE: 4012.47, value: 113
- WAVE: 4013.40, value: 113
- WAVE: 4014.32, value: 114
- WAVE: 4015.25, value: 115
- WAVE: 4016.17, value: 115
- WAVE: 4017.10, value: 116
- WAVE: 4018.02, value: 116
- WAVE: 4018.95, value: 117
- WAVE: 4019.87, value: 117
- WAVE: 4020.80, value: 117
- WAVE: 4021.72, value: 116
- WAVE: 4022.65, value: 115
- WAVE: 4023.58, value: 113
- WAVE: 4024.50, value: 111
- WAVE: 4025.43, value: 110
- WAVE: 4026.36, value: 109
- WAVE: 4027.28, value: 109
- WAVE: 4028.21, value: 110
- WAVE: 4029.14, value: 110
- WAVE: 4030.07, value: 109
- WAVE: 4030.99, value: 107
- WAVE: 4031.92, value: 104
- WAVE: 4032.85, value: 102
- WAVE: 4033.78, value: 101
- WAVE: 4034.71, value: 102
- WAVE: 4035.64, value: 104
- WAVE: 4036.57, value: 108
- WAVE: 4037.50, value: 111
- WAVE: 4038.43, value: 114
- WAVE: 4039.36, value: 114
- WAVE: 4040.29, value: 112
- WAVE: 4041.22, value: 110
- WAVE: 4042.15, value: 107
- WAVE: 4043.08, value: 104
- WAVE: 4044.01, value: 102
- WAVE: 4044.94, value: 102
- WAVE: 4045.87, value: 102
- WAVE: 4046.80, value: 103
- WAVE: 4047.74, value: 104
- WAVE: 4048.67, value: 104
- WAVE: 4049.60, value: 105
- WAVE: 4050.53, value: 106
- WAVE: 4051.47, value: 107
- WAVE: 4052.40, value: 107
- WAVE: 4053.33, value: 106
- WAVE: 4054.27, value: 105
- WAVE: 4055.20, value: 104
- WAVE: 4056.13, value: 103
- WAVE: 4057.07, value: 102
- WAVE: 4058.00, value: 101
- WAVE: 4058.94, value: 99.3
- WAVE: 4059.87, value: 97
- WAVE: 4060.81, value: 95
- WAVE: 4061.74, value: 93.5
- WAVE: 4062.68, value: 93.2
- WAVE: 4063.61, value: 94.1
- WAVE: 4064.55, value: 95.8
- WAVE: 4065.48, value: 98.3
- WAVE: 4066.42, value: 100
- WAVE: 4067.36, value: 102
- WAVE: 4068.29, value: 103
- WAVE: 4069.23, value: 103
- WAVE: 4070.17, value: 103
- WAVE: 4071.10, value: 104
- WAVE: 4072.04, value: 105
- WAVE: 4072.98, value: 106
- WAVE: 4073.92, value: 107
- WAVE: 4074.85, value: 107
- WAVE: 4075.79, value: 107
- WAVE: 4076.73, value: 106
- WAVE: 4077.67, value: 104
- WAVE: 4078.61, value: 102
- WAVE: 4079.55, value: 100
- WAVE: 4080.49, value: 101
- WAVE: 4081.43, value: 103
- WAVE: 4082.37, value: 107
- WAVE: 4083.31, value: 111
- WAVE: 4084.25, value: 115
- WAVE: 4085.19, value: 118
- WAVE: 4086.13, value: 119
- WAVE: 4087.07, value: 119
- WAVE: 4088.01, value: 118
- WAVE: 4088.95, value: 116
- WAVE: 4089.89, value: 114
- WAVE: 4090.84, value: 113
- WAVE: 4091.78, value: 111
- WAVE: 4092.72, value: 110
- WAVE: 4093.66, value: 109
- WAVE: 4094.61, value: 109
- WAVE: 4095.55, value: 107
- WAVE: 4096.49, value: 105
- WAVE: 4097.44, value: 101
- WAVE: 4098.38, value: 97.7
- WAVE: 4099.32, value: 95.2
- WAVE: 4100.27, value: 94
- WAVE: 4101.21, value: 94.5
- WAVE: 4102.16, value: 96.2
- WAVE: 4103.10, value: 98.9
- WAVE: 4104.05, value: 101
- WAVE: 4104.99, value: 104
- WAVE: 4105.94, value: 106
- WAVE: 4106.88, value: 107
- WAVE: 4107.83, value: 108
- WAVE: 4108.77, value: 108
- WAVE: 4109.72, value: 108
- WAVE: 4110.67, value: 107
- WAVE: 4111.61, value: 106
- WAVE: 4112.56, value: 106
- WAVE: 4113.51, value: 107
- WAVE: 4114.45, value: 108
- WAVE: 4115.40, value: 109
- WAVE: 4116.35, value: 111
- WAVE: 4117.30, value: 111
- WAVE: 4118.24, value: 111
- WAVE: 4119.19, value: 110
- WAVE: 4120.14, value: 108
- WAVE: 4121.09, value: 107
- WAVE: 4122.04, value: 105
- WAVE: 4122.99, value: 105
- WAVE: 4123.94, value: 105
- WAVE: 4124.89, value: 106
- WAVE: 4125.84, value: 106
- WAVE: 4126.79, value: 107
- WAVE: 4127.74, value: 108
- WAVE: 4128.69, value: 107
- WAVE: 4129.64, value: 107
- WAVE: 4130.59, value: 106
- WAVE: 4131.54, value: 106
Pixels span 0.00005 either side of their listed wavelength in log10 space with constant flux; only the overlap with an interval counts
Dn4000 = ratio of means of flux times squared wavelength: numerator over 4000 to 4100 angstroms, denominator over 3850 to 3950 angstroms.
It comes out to 1.8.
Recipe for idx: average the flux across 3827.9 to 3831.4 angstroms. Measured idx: 44.9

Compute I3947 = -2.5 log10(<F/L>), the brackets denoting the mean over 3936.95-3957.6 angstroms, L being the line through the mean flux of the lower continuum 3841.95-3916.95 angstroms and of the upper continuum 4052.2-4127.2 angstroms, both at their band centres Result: 0.14 mag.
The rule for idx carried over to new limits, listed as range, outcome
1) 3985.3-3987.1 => 95.5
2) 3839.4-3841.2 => 50.4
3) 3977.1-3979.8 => 84.9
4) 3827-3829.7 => 46.8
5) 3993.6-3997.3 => 101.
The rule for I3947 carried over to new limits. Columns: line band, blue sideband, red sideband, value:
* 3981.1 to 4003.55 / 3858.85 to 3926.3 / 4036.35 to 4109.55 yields -0.13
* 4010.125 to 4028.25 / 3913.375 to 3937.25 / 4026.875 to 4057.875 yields -0.18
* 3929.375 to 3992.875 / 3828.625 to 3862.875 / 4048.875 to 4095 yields 0.19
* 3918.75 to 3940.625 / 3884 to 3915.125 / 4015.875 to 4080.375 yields 0.47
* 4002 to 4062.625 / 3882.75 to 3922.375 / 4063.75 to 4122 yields -0.13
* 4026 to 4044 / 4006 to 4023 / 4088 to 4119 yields 0.04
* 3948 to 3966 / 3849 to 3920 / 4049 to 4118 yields 0.14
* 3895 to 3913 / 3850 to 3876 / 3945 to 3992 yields -0.15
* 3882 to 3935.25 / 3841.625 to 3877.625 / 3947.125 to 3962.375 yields 0.04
